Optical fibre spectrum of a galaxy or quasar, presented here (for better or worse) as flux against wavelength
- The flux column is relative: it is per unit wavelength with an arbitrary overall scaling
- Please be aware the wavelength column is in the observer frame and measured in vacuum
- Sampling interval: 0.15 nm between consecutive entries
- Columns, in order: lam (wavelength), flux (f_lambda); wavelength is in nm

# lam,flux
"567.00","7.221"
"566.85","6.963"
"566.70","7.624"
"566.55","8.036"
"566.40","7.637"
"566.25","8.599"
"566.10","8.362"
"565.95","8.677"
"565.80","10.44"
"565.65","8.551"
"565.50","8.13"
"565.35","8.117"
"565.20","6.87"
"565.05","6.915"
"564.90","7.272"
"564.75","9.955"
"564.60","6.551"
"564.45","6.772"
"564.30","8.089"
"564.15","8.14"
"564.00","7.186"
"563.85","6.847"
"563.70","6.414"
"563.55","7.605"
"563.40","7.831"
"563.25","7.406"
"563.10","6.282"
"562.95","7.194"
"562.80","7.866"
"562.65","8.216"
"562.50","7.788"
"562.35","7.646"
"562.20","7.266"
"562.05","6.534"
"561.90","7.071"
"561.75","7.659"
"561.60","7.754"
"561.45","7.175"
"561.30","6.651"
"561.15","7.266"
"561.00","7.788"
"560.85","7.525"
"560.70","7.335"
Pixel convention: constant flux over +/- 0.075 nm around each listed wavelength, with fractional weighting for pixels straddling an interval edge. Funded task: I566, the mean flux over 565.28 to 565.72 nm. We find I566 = 8.26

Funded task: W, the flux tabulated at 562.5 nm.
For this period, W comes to 7.788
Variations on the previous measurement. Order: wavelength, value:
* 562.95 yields 7.194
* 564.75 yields 9.955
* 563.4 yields 7.831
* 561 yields 7.788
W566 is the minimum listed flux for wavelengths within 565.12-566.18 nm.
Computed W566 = 6.87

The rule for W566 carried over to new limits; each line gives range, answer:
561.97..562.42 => 6.534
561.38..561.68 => 7.175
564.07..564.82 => 6.551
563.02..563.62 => 6.282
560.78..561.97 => 6.651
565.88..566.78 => 7.624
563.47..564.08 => 6.414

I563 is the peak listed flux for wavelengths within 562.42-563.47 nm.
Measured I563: 8.216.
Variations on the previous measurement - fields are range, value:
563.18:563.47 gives 7.831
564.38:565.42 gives 9.955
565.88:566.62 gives 8.677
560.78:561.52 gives 7.788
